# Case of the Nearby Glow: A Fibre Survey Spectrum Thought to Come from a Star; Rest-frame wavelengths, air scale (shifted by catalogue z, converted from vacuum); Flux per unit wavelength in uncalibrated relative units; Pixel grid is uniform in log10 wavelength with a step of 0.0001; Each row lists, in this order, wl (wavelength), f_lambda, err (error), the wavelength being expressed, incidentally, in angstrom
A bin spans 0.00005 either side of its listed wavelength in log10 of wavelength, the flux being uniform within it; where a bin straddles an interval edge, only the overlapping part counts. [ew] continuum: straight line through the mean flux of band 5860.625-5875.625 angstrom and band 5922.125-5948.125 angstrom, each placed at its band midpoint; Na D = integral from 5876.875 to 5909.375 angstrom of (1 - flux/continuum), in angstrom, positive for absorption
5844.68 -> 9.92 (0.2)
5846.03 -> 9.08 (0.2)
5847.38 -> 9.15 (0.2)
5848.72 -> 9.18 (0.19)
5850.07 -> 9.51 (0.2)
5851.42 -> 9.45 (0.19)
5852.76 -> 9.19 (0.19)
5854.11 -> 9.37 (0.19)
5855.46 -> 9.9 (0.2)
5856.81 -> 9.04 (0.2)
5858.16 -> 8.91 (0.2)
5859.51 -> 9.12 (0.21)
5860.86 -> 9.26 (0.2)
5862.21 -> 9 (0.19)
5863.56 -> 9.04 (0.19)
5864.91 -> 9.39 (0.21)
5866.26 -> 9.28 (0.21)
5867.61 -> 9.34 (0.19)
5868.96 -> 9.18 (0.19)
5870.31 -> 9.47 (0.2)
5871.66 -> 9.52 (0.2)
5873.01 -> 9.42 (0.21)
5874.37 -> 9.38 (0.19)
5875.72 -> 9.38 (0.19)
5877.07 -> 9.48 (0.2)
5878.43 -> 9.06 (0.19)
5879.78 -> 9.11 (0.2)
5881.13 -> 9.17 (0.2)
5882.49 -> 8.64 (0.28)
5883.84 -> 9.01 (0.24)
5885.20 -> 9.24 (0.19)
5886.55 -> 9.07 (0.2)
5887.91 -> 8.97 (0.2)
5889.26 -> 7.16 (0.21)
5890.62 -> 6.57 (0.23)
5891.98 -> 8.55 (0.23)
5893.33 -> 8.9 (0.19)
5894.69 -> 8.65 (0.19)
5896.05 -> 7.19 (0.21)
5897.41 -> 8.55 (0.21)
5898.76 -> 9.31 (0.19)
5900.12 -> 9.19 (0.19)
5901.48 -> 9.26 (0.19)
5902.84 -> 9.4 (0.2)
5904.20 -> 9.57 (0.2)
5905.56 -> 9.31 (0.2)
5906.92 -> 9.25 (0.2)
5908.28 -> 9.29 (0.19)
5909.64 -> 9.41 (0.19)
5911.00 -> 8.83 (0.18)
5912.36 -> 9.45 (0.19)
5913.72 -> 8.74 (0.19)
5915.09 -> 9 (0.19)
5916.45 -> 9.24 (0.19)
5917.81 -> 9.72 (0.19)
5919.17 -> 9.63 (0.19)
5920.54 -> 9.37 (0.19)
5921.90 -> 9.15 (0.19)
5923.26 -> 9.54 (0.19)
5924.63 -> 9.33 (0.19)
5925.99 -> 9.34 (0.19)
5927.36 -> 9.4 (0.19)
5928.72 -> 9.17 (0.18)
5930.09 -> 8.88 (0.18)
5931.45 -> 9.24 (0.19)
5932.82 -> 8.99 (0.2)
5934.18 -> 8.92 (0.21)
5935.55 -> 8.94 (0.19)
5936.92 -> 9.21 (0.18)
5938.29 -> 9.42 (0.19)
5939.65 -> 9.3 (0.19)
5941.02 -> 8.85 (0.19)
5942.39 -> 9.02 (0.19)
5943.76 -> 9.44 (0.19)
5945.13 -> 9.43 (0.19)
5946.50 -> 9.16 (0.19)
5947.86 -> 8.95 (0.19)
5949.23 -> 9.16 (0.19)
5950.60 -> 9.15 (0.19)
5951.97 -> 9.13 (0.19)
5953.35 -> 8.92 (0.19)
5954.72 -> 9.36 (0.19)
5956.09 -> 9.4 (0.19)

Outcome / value 1.5 angstrom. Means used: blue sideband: 9.3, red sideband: 9.19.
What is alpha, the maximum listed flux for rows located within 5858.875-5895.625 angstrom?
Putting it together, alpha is 9.52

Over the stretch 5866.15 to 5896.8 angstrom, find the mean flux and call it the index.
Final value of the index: 8.85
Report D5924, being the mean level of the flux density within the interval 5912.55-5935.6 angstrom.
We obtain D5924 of 9.22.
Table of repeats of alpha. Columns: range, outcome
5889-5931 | 9.72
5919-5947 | 9.63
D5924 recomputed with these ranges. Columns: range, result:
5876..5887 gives 9.11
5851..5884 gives 9.25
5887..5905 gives 8.57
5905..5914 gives 9.21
